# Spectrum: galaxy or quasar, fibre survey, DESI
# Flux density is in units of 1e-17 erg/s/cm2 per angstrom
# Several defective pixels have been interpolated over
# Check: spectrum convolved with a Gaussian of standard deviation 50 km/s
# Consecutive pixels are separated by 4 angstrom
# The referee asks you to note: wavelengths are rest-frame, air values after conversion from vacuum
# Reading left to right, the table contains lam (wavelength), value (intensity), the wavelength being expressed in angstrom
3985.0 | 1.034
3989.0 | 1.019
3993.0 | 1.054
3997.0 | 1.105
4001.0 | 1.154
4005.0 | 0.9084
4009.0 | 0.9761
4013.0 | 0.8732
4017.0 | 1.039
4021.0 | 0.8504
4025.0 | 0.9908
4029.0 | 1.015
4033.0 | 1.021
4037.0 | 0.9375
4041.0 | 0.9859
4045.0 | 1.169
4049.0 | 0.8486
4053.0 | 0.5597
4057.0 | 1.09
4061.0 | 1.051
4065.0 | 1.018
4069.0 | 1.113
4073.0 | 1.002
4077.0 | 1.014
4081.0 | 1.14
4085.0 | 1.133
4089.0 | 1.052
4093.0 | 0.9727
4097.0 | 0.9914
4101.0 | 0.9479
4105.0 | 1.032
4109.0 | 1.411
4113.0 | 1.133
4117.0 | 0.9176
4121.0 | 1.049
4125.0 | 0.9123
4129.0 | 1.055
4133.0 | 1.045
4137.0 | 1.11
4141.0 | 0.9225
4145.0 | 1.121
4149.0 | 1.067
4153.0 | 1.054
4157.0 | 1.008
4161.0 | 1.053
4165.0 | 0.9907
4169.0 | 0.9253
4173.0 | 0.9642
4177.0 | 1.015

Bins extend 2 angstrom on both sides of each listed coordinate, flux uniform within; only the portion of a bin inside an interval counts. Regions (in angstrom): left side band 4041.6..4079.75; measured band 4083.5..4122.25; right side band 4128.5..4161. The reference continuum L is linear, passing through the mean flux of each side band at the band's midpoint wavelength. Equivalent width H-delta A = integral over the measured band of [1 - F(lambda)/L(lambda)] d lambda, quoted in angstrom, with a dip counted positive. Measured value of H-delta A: -1.7 angstrom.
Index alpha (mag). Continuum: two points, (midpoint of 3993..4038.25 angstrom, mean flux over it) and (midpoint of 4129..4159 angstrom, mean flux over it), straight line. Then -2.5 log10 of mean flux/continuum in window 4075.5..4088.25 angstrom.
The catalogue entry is -0.08 mag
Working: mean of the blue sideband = 0.992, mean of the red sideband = 1.05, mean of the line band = 1.09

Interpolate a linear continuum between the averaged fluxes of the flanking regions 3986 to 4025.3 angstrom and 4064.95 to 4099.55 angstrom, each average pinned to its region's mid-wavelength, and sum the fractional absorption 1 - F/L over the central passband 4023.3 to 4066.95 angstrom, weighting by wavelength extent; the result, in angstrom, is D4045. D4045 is 2.2 angstrom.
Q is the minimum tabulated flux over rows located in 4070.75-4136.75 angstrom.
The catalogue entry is 0.9123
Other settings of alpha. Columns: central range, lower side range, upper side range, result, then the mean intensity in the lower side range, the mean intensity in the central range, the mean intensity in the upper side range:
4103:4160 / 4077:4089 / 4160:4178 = -0.02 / 1.1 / 1.06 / 0.985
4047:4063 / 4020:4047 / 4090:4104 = 0.12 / 1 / 0.887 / 0.981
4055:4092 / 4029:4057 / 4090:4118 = -0.07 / 0.939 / 1.07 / 1.06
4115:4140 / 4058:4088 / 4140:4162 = 0.04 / 1.07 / 1.01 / 1.04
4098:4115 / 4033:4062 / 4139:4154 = -0.12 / 0.95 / 1.12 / 1.04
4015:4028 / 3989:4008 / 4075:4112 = 0.10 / 1.05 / 0.964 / 1.08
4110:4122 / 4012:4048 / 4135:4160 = -0.03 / 0.986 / 1.06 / 1.05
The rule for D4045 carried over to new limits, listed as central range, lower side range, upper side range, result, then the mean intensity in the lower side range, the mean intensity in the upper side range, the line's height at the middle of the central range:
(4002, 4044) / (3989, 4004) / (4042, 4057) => 0.73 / 1.08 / 0.898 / 0.989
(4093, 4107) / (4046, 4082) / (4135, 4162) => 0.31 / 0.983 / 1.05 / 1.01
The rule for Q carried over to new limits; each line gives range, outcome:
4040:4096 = 0.5597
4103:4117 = 0.9176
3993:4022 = 0.8504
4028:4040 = 0.9375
